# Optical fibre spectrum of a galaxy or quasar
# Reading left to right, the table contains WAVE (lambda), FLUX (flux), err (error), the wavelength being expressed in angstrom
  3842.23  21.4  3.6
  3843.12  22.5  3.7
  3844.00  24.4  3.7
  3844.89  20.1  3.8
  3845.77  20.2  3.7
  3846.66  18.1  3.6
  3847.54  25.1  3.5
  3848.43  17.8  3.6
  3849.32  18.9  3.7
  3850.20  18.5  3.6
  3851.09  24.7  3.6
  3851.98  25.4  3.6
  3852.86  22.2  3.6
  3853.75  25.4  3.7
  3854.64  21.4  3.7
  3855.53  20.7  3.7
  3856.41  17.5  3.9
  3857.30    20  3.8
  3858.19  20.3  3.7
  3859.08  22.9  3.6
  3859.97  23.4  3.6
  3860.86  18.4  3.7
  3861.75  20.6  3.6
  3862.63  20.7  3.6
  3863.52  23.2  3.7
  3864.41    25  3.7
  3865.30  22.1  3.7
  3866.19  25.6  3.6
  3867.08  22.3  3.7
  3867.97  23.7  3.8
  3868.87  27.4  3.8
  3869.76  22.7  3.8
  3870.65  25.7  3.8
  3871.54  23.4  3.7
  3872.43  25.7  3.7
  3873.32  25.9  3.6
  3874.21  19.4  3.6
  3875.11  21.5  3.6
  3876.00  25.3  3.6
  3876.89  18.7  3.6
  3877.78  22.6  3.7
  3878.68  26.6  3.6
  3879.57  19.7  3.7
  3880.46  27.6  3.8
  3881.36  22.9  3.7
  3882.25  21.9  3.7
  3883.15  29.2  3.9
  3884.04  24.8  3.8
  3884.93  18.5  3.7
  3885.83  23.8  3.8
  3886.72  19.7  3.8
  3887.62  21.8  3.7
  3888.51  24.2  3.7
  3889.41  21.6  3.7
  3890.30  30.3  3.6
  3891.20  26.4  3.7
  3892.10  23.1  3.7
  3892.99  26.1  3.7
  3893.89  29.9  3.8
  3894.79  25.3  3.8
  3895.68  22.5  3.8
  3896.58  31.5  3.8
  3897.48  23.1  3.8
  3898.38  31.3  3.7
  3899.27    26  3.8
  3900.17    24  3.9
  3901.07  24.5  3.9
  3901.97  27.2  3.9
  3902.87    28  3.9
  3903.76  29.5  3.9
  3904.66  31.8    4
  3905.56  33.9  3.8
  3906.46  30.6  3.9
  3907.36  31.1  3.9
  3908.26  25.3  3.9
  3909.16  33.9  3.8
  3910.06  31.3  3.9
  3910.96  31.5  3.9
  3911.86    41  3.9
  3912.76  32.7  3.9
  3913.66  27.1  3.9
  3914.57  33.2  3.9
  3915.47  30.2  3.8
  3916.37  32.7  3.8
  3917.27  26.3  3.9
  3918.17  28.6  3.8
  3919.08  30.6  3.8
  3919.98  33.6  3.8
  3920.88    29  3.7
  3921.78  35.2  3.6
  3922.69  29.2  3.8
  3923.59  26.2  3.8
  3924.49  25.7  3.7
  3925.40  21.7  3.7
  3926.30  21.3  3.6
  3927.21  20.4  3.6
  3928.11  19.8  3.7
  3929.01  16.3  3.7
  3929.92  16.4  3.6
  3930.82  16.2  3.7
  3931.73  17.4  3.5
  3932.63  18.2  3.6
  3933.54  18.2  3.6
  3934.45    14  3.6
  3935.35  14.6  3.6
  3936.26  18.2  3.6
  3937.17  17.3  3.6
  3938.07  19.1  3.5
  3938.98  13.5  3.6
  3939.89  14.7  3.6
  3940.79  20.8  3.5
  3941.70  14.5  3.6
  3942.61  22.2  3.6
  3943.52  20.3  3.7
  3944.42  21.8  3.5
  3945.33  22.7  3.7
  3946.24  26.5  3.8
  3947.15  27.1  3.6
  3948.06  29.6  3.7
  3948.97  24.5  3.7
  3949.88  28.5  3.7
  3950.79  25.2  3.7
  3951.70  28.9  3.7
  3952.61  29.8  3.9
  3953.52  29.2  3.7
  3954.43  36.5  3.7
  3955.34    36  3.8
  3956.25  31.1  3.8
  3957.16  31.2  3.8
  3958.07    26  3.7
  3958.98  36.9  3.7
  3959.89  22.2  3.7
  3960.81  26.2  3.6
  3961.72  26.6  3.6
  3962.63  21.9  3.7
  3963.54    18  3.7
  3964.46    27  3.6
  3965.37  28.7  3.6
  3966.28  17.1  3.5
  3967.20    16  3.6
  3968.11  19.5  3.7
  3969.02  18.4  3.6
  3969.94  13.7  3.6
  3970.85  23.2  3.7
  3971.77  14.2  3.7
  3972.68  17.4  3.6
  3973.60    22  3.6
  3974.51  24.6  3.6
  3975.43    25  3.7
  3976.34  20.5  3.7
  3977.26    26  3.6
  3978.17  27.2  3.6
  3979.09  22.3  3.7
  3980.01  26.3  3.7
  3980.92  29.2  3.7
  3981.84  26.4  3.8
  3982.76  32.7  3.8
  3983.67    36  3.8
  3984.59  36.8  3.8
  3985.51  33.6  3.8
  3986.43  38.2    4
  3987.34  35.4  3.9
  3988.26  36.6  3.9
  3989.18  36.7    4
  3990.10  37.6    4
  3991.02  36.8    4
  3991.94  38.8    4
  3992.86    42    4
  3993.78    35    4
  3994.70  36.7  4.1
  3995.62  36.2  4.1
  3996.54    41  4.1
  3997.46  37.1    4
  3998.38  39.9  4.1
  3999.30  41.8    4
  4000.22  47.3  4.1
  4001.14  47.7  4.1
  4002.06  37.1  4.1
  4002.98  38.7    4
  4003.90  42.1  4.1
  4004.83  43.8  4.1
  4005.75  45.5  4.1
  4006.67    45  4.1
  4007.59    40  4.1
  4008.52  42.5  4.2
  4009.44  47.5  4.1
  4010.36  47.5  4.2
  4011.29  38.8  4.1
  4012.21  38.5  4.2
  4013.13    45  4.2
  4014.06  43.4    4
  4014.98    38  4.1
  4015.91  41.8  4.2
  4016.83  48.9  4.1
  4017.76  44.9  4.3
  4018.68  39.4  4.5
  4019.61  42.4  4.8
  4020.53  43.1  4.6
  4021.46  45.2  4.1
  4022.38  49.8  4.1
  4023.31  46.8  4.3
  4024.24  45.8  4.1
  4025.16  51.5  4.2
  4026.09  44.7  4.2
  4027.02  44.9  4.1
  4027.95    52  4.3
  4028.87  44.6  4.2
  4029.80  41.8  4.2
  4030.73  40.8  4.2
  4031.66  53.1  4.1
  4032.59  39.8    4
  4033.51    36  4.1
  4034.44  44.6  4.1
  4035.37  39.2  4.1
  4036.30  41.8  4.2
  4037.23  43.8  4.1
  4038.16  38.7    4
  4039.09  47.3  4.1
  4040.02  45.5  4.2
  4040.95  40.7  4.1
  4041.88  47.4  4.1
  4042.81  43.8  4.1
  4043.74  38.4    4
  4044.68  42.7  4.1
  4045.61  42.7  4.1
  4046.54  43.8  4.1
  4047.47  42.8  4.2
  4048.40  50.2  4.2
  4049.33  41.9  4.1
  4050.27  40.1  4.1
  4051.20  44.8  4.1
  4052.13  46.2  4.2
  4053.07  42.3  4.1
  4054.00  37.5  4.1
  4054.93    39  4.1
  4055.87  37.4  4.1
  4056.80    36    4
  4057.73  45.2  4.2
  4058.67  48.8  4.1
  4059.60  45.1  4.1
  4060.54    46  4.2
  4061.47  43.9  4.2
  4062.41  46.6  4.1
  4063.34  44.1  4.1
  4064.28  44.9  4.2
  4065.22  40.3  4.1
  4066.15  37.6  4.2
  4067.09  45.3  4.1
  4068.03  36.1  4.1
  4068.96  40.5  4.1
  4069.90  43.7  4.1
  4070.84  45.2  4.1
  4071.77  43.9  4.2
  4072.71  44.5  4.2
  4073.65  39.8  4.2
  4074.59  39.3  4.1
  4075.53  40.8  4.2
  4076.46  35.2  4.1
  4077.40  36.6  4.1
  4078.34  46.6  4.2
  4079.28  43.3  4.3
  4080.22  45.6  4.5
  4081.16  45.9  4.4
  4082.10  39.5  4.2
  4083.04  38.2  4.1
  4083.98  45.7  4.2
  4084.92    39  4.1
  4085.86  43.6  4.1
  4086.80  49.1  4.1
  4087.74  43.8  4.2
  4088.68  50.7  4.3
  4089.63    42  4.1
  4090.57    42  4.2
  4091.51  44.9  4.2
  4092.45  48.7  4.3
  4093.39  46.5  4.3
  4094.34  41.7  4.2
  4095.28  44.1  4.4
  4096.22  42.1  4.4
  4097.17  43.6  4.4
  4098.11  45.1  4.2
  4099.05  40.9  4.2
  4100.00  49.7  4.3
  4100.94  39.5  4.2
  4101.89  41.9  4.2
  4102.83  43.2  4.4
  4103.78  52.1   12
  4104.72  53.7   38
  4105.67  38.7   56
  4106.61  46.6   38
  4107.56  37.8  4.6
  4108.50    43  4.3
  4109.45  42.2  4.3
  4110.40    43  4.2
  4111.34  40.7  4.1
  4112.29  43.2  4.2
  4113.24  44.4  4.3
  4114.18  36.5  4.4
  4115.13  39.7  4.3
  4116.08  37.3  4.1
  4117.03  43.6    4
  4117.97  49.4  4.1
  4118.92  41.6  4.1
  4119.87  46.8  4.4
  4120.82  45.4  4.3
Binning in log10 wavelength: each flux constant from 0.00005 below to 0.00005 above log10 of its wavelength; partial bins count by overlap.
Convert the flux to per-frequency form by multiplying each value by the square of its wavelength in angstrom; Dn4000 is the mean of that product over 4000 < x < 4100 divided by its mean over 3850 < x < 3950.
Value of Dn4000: 1.9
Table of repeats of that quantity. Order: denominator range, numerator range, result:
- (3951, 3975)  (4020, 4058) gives 1.83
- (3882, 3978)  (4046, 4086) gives 1.82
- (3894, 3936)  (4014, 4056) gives 1.75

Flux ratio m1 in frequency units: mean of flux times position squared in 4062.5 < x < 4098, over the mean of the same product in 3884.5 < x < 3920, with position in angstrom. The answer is 1.7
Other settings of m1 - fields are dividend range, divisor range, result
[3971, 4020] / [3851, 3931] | 1.52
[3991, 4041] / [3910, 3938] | 1.81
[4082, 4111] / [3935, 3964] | 1.93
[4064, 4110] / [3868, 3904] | 1.93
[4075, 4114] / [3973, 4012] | 1.26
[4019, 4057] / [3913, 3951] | 1.99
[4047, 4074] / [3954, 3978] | 1.86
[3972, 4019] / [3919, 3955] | 1.66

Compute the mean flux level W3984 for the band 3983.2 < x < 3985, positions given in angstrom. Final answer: 36.4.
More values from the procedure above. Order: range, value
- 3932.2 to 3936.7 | 16.6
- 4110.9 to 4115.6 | 40.9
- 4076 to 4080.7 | 41.4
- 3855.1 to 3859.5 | 20.3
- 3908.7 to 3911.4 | 32.2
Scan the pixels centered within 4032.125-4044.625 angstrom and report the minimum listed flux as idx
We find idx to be 36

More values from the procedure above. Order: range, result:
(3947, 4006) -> 13.7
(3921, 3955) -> 13.5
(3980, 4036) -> 26.3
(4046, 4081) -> 35.2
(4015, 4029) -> 39.4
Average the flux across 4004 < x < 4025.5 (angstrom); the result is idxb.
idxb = 44.1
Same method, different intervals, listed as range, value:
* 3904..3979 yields 24.8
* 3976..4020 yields 38.2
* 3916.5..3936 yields 22.9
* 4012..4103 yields 43.3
